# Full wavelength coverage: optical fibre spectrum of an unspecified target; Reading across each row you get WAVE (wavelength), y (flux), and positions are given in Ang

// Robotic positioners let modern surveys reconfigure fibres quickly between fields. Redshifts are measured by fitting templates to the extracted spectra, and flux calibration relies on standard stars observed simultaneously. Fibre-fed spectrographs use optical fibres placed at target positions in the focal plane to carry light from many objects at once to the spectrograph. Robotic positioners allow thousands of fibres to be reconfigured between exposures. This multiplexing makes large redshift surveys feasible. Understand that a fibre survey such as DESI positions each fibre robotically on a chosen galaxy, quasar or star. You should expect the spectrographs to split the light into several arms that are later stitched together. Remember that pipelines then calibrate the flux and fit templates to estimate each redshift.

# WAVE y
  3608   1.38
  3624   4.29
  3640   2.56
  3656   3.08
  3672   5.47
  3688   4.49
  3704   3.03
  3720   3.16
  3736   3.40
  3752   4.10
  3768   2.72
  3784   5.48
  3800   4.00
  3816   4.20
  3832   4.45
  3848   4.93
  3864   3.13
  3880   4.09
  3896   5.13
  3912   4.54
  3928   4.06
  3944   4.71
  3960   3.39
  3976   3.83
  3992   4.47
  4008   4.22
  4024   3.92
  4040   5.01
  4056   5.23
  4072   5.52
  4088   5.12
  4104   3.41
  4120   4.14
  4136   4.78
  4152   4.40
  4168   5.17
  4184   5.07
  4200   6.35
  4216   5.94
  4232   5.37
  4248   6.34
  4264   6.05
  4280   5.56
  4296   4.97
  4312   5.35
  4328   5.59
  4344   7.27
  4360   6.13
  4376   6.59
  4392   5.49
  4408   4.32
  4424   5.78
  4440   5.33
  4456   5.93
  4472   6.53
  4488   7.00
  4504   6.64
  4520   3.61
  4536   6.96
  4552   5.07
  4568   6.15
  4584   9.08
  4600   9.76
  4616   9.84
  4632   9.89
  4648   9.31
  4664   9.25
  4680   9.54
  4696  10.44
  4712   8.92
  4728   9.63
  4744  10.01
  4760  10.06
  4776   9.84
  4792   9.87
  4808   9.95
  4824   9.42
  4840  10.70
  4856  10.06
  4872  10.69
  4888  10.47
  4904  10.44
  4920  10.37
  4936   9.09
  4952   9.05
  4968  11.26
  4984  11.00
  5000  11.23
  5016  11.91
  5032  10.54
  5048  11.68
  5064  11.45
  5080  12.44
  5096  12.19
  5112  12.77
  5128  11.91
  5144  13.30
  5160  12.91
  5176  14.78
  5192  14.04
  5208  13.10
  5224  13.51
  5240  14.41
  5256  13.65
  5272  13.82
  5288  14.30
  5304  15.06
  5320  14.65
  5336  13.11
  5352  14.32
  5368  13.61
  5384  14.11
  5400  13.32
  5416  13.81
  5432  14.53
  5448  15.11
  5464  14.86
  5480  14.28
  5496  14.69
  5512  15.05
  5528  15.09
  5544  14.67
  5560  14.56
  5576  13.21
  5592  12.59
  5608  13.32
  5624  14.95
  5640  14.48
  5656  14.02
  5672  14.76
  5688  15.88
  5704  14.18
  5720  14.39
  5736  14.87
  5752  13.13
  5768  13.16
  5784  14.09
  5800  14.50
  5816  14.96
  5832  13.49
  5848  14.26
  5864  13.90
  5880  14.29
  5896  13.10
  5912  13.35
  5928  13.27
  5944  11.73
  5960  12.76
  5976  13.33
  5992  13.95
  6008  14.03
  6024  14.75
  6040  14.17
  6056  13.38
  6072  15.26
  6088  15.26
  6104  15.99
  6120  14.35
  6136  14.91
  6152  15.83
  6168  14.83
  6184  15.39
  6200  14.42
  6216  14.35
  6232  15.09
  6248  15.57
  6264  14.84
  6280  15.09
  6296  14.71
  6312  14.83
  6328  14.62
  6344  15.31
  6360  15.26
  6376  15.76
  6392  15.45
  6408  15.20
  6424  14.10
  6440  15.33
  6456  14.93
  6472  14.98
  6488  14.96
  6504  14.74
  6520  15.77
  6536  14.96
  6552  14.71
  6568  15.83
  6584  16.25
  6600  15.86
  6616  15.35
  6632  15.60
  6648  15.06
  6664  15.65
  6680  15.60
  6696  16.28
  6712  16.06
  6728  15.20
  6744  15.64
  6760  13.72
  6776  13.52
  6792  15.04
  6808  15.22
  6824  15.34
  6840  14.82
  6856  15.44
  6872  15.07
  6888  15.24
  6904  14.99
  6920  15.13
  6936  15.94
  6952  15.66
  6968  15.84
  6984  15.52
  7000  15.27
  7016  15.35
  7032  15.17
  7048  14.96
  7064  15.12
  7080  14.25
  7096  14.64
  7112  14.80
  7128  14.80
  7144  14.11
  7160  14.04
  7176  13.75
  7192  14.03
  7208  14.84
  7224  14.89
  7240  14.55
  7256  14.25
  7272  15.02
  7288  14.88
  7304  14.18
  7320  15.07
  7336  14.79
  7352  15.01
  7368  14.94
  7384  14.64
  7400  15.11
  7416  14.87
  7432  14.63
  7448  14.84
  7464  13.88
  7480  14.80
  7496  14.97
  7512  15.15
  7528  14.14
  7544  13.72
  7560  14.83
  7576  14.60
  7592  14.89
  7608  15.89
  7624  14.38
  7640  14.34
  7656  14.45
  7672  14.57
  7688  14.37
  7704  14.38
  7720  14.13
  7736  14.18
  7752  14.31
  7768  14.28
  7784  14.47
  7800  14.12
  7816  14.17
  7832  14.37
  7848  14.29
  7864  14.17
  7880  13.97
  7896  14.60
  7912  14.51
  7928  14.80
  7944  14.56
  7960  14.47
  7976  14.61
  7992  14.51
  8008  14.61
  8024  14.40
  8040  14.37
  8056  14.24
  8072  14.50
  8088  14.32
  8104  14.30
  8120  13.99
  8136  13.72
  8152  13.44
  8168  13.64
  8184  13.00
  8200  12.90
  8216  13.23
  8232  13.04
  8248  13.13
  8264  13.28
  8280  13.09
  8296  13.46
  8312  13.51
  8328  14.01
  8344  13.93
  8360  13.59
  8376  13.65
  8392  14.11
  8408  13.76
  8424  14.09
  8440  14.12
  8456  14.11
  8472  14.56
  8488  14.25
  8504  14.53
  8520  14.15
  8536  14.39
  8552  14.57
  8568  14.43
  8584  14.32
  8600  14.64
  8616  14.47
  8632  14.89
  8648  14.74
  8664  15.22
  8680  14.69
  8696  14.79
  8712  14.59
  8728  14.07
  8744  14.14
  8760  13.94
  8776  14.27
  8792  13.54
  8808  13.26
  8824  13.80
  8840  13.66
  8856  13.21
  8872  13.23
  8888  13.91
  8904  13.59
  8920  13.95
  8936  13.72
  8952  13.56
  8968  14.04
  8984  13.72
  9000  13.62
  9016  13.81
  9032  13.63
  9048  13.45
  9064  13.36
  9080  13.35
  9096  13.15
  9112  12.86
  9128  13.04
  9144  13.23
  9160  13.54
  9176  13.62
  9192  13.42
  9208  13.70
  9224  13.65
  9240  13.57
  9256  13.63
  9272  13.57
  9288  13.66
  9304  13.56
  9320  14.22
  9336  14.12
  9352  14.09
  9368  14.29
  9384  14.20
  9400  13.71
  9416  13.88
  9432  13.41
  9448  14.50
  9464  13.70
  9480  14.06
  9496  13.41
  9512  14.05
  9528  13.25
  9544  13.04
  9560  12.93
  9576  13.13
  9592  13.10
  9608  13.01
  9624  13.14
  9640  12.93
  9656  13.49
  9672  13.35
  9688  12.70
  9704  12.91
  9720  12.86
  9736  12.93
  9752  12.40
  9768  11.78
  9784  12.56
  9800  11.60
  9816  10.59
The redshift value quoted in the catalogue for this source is 0.148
